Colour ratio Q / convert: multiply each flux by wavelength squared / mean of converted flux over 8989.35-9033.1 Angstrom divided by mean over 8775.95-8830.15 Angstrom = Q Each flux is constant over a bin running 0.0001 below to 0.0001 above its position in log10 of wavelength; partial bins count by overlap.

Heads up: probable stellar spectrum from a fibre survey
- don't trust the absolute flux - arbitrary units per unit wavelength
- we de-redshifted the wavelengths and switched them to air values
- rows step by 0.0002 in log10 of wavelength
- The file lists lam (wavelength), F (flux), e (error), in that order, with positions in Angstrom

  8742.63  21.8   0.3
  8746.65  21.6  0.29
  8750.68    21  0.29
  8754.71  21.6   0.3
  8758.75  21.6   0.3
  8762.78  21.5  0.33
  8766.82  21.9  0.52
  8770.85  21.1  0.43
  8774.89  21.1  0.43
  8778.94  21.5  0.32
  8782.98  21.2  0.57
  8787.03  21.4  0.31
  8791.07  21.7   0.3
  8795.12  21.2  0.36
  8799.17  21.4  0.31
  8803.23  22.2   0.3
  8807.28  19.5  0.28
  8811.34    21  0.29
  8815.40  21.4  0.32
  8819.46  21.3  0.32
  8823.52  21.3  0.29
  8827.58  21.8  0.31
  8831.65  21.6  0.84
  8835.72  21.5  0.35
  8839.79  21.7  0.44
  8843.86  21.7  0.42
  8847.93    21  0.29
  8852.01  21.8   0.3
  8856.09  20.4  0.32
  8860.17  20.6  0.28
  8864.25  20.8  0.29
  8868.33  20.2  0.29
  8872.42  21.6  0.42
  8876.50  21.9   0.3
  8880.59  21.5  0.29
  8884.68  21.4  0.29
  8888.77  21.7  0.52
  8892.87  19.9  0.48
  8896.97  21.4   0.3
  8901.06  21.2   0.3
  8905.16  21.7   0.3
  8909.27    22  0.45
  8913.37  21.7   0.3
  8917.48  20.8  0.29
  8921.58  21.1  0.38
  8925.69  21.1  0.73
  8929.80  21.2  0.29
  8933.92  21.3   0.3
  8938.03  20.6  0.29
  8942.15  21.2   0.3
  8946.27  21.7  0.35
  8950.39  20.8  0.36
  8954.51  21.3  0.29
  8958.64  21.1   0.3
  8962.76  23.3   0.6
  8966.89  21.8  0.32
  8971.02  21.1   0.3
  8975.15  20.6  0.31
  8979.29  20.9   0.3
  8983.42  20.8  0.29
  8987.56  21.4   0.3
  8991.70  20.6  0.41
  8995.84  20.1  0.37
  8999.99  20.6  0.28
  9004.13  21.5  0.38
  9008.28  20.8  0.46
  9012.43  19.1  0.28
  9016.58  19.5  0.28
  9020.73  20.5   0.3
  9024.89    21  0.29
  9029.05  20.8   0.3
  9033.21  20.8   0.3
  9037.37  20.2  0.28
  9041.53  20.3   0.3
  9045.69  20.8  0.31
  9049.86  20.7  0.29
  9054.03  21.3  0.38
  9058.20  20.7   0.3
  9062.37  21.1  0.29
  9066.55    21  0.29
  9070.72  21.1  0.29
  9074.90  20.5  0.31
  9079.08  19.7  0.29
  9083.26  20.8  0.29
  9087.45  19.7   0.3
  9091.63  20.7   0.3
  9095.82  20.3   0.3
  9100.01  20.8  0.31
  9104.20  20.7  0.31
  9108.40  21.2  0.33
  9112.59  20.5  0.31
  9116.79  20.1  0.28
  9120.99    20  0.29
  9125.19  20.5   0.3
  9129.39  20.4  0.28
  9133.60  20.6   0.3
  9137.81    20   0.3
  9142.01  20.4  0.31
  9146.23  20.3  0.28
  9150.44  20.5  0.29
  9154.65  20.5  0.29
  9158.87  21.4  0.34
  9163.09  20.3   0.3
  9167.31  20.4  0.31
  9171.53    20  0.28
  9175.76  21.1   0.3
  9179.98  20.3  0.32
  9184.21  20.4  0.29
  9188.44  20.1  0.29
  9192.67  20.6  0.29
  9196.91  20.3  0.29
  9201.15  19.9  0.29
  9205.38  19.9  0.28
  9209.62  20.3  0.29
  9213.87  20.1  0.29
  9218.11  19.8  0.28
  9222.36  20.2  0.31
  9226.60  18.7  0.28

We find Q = 1.01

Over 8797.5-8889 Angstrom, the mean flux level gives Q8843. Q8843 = 21.3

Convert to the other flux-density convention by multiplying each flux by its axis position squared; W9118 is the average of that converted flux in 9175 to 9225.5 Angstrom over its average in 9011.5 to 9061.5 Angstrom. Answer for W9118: 1.02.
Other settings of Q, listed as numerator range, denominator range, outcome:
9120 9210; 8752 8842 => 1.03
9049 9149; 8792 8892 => 1.02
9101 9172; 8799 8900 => 1.03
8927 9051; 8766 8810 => 1.03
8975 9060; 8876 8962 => 0.99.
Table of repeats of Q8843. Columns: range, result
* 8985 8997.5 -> 20.7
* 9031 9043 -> 20.4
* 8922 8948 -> 21.2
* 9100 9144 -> 20.5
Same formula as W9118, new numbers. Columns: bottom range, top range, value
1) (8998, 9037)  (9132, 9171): 1.03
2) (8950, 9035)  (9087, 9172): 1.01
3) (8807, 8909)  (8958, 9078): 1.02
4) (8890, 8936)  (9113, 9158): 1.01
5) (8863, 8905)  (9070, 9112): 1.01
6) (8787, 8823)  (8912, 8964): 1.03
